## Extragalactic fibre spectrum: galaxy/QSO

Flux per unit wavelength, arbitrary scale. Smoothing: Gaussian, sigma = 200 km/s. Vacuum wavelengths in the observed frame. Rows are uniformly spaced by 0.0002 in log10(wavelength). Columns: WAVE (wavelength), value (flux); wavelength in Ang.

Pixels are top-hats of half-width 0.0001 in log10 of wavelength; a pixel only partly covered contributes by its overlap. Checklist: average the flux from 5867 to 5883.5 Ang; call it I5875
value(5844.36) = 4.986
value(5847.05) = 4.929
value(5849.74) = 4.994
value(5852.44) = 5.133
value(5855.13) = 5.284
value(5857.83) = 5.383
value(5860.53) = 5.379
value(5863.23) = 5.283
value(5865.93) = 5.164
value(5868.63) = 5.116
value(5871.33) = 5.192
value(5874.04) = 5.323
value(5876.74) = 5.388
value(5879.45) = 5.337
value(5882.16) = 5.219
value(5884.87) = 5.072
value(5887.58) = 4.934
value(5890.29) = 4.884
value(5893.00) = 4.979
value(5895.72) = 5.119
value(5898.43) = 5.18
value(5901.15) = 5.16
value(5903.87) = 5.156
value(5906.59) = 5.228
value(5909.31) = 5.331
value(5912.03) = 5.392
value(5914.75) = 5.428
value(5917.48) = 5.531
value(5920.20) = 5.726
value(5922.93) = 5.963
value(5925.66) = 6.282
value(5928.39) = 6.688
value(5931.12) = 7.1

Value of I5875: 5.26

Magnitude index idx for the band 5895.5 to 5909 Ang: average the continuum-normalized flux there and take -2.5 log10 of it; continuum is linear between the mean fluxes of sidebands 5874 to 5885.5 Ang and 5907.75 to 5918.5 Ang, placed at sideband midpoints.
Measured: 0.038 mag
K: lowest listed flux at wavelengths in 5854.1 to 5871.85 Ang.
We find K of 5.116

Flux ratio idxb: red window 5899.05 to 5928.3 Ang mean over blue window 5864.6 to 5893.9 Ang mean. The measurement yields 1.1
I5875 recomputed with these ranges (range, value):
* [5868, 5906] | 5.15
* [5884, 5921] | 5.22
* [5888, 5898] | 5.01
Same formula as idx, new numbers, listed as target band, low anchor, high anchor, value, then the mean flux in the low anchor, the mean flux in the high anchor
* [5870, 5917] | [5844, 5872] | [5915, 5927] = 0.07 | 5.17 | 5.83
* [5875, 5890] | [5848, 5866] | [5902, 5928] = 0.04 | 5.23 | 5.59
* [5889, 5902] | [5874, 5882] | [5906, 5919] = 0.06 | 5.33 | 5.4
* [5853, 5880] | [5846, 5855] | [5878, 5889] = -0.04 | 5.06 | 5.14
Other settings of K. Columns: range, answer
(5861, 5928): 4.884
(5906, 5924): 5.228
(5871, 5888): 4.934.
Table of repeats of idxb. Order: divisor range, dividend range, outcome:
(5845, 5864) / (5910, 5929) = 1.12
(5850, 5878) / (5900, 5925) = 1.04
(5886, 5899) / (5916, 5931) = 1.22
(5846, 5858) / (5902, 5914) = 1.03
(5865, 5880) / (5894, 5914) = 0.99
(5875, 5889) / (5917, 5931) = 1.19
